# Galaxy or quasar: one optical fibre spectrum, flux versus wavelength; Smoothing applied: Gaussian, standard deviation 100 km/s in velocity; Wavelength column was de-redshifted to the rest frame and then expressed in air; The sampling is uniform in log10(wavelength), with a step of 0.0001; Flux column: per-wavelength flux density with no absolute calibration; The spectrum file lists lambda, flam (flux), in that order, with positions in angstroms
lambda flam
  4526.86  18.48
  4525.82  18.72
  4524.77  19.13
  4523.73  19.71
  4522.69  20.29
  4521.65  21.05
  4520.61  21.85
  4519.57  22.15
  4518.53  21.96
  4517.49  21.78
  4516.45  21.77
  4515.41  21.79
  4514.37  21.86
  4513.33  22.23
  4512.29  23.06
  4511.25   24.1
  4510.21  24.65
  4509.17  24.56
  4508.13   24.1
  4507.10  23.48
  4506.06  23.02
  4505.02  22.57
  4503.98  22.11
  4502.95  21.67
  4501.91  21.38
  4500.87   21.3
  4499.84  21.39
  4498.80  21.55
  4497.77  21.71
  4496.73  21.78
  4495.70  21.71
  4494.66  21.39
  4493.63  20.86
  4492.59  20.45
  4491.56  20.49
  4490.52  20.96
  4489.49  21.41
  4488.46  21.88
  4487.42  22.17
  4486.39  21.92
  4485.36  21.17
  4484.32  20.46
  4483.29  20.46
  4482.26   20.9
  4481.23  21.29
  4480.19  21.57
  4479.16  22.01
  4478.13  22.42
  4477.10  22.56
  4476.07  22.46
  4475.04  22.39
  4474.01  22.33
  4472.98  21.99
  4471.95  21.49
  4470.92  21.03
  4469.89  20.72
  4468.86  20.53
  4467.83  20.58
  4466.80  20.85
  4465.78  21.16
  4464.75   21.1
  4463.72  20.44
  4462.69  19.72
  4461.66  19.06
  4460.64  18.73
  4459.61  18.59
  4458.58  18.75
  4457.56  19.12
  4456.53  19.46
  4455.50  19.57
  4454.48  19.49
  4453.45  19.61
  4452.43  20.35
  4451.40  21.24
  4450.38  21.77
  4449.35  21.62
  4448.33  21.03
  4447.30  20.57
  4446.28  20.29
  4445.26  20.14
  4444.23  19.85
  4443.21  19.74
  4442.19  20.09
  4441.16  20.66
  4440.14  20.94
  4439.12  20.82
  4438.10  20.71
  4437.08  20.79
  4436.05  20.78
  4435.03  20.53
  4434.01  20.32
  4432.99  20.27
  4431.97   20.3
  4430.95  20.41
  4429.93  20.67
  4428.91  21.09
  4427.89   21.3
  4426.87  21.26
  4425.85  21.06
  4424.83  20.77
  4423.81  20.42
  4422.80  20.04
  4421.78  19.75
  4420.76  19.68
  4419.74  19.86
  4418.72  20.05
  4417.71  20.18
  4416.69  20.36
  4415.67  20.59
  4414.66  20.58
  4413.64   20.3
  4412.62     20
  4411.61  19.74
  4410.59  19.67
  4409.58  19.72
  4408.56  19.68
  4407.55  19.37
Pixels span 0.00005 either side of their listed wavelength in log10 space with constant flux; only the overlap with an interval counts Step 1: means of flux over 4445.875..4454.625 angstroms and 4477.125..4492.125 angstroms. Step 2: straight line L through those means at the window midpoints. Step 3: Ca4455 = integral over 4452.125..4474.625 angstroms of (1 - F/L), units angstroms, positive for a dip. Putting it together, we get 0.8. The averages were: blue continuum 20.7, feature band 20.2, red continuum 21.4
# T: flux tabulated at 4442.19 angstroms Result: 20.09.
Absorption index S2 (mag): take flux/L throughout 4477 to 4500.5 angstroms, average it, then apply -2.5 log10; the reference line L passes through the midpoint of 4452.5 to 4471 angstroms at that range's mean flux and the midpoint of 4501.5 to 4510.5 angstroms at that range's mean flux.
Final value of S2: 0.02 mag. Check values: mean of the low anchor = 19.9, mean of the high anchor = 23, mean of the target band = 21.4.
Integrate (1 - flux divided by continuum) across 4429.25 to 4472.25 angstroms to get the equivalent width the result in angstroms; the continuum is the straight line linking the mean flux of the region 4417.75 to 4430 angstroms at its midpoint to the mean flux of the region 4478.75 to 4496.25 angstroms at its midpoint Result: 1.0 angstroms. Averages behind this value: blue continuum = 20.5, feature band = 20.3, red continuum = 21.2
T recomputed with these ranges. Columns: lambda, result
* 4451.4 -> 21.24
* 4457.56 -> 19.12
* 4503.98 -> 22.11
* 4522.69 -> 20.29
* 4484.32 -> 20.46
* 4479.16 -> 22.01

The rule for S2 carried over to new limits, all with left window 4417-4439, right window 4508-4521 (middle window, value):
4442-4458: 0.04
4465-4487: 0.01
